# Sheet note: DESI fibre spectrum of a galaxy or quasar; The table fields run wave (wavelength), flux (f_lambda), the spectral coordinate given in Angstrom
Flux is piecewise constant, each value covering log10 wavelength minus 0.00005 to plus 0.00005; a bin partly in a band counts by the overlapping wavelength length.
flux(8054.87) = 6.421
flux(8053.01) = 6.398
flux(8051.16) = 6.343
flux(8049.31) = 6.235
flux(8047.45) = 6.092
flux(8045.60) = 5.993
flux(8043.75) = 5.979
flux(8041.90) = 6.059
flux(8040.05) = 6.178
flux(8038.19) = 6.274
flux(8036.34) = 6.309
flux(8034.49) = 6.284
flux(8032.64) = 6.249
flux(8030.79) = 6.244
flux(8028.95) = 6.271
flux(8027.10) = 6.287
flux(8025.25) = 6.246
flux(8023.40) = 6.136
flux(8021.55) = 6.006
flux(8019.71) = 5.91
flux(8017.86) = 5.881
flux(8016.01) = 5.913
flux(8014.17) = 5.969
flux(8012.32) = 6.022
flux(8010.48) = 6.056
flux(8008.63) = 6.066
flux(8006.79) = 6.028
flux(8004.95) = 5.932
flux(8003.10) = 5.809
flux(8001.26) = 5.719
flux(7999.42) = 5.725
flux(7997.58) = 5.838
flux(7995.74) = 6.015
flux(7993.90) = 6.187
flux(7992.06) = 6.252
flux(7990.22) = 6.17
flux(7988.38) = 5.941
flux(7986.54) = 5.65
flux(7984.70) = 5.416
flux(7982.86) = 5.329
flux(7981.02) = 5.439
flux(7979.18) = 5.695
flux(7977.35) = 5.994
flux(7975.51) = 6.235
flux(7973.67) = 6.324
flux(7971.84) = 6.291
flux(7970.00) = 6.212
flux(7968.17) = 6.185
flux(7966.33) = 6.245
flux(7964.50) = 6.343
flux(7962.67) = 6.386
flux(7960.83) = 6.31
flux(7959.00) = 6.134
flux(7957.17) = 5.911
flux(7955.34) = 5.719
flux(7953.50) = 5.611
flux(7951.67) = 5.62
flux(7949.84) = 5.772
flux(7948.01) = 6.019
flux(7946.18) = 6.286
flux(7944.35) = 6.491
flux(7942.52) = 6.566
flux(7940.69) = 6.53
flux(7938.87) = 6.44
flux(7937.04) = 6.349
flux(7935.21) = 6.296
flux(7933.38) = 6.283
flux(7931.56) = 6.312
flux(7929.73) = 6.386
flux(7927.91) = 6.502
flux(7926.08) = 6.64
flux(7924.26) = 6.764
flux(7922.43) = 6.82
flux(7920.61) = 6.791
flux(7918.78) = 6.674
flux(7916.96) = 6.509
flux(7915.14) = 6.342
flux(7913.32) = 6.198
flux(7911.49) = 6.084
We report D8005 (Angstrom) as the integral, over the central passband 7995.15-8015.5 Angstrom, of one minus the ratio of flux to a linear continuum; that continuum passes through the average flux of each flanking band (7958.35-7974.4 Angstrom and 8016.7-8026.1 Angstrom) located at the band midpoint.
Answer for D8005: 0.6 Angstrom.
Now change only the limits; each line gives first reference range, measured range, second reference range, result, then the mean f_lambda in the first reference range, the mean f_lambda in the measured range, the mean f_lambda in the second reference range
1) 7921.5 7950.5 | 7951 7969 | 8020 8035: 0.9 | 6.41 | 6.05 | 6.2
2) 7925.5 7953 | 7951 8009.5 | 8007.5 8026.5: 1.8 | 6.29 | 5.96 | 6.02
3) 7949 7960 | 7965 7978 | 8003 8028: -0.8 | 5.8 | 6.22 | 6.02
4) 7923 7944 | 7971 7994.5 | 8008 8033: 1.3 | 6.47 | 5.91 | 6.09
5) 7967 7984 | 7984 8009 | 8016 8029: 0.4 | 5.96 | 5.91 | 6.08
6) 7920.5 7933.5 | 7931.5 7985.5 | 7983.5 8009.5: 1.5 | 6.57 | 6.09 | 5.91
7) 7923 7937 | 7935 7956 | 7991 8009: 0.7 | 6.46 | 6.14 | 5.96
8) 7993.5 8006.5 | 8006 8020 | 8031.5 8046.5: 0.0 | 5.89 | 5.98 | 6.17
